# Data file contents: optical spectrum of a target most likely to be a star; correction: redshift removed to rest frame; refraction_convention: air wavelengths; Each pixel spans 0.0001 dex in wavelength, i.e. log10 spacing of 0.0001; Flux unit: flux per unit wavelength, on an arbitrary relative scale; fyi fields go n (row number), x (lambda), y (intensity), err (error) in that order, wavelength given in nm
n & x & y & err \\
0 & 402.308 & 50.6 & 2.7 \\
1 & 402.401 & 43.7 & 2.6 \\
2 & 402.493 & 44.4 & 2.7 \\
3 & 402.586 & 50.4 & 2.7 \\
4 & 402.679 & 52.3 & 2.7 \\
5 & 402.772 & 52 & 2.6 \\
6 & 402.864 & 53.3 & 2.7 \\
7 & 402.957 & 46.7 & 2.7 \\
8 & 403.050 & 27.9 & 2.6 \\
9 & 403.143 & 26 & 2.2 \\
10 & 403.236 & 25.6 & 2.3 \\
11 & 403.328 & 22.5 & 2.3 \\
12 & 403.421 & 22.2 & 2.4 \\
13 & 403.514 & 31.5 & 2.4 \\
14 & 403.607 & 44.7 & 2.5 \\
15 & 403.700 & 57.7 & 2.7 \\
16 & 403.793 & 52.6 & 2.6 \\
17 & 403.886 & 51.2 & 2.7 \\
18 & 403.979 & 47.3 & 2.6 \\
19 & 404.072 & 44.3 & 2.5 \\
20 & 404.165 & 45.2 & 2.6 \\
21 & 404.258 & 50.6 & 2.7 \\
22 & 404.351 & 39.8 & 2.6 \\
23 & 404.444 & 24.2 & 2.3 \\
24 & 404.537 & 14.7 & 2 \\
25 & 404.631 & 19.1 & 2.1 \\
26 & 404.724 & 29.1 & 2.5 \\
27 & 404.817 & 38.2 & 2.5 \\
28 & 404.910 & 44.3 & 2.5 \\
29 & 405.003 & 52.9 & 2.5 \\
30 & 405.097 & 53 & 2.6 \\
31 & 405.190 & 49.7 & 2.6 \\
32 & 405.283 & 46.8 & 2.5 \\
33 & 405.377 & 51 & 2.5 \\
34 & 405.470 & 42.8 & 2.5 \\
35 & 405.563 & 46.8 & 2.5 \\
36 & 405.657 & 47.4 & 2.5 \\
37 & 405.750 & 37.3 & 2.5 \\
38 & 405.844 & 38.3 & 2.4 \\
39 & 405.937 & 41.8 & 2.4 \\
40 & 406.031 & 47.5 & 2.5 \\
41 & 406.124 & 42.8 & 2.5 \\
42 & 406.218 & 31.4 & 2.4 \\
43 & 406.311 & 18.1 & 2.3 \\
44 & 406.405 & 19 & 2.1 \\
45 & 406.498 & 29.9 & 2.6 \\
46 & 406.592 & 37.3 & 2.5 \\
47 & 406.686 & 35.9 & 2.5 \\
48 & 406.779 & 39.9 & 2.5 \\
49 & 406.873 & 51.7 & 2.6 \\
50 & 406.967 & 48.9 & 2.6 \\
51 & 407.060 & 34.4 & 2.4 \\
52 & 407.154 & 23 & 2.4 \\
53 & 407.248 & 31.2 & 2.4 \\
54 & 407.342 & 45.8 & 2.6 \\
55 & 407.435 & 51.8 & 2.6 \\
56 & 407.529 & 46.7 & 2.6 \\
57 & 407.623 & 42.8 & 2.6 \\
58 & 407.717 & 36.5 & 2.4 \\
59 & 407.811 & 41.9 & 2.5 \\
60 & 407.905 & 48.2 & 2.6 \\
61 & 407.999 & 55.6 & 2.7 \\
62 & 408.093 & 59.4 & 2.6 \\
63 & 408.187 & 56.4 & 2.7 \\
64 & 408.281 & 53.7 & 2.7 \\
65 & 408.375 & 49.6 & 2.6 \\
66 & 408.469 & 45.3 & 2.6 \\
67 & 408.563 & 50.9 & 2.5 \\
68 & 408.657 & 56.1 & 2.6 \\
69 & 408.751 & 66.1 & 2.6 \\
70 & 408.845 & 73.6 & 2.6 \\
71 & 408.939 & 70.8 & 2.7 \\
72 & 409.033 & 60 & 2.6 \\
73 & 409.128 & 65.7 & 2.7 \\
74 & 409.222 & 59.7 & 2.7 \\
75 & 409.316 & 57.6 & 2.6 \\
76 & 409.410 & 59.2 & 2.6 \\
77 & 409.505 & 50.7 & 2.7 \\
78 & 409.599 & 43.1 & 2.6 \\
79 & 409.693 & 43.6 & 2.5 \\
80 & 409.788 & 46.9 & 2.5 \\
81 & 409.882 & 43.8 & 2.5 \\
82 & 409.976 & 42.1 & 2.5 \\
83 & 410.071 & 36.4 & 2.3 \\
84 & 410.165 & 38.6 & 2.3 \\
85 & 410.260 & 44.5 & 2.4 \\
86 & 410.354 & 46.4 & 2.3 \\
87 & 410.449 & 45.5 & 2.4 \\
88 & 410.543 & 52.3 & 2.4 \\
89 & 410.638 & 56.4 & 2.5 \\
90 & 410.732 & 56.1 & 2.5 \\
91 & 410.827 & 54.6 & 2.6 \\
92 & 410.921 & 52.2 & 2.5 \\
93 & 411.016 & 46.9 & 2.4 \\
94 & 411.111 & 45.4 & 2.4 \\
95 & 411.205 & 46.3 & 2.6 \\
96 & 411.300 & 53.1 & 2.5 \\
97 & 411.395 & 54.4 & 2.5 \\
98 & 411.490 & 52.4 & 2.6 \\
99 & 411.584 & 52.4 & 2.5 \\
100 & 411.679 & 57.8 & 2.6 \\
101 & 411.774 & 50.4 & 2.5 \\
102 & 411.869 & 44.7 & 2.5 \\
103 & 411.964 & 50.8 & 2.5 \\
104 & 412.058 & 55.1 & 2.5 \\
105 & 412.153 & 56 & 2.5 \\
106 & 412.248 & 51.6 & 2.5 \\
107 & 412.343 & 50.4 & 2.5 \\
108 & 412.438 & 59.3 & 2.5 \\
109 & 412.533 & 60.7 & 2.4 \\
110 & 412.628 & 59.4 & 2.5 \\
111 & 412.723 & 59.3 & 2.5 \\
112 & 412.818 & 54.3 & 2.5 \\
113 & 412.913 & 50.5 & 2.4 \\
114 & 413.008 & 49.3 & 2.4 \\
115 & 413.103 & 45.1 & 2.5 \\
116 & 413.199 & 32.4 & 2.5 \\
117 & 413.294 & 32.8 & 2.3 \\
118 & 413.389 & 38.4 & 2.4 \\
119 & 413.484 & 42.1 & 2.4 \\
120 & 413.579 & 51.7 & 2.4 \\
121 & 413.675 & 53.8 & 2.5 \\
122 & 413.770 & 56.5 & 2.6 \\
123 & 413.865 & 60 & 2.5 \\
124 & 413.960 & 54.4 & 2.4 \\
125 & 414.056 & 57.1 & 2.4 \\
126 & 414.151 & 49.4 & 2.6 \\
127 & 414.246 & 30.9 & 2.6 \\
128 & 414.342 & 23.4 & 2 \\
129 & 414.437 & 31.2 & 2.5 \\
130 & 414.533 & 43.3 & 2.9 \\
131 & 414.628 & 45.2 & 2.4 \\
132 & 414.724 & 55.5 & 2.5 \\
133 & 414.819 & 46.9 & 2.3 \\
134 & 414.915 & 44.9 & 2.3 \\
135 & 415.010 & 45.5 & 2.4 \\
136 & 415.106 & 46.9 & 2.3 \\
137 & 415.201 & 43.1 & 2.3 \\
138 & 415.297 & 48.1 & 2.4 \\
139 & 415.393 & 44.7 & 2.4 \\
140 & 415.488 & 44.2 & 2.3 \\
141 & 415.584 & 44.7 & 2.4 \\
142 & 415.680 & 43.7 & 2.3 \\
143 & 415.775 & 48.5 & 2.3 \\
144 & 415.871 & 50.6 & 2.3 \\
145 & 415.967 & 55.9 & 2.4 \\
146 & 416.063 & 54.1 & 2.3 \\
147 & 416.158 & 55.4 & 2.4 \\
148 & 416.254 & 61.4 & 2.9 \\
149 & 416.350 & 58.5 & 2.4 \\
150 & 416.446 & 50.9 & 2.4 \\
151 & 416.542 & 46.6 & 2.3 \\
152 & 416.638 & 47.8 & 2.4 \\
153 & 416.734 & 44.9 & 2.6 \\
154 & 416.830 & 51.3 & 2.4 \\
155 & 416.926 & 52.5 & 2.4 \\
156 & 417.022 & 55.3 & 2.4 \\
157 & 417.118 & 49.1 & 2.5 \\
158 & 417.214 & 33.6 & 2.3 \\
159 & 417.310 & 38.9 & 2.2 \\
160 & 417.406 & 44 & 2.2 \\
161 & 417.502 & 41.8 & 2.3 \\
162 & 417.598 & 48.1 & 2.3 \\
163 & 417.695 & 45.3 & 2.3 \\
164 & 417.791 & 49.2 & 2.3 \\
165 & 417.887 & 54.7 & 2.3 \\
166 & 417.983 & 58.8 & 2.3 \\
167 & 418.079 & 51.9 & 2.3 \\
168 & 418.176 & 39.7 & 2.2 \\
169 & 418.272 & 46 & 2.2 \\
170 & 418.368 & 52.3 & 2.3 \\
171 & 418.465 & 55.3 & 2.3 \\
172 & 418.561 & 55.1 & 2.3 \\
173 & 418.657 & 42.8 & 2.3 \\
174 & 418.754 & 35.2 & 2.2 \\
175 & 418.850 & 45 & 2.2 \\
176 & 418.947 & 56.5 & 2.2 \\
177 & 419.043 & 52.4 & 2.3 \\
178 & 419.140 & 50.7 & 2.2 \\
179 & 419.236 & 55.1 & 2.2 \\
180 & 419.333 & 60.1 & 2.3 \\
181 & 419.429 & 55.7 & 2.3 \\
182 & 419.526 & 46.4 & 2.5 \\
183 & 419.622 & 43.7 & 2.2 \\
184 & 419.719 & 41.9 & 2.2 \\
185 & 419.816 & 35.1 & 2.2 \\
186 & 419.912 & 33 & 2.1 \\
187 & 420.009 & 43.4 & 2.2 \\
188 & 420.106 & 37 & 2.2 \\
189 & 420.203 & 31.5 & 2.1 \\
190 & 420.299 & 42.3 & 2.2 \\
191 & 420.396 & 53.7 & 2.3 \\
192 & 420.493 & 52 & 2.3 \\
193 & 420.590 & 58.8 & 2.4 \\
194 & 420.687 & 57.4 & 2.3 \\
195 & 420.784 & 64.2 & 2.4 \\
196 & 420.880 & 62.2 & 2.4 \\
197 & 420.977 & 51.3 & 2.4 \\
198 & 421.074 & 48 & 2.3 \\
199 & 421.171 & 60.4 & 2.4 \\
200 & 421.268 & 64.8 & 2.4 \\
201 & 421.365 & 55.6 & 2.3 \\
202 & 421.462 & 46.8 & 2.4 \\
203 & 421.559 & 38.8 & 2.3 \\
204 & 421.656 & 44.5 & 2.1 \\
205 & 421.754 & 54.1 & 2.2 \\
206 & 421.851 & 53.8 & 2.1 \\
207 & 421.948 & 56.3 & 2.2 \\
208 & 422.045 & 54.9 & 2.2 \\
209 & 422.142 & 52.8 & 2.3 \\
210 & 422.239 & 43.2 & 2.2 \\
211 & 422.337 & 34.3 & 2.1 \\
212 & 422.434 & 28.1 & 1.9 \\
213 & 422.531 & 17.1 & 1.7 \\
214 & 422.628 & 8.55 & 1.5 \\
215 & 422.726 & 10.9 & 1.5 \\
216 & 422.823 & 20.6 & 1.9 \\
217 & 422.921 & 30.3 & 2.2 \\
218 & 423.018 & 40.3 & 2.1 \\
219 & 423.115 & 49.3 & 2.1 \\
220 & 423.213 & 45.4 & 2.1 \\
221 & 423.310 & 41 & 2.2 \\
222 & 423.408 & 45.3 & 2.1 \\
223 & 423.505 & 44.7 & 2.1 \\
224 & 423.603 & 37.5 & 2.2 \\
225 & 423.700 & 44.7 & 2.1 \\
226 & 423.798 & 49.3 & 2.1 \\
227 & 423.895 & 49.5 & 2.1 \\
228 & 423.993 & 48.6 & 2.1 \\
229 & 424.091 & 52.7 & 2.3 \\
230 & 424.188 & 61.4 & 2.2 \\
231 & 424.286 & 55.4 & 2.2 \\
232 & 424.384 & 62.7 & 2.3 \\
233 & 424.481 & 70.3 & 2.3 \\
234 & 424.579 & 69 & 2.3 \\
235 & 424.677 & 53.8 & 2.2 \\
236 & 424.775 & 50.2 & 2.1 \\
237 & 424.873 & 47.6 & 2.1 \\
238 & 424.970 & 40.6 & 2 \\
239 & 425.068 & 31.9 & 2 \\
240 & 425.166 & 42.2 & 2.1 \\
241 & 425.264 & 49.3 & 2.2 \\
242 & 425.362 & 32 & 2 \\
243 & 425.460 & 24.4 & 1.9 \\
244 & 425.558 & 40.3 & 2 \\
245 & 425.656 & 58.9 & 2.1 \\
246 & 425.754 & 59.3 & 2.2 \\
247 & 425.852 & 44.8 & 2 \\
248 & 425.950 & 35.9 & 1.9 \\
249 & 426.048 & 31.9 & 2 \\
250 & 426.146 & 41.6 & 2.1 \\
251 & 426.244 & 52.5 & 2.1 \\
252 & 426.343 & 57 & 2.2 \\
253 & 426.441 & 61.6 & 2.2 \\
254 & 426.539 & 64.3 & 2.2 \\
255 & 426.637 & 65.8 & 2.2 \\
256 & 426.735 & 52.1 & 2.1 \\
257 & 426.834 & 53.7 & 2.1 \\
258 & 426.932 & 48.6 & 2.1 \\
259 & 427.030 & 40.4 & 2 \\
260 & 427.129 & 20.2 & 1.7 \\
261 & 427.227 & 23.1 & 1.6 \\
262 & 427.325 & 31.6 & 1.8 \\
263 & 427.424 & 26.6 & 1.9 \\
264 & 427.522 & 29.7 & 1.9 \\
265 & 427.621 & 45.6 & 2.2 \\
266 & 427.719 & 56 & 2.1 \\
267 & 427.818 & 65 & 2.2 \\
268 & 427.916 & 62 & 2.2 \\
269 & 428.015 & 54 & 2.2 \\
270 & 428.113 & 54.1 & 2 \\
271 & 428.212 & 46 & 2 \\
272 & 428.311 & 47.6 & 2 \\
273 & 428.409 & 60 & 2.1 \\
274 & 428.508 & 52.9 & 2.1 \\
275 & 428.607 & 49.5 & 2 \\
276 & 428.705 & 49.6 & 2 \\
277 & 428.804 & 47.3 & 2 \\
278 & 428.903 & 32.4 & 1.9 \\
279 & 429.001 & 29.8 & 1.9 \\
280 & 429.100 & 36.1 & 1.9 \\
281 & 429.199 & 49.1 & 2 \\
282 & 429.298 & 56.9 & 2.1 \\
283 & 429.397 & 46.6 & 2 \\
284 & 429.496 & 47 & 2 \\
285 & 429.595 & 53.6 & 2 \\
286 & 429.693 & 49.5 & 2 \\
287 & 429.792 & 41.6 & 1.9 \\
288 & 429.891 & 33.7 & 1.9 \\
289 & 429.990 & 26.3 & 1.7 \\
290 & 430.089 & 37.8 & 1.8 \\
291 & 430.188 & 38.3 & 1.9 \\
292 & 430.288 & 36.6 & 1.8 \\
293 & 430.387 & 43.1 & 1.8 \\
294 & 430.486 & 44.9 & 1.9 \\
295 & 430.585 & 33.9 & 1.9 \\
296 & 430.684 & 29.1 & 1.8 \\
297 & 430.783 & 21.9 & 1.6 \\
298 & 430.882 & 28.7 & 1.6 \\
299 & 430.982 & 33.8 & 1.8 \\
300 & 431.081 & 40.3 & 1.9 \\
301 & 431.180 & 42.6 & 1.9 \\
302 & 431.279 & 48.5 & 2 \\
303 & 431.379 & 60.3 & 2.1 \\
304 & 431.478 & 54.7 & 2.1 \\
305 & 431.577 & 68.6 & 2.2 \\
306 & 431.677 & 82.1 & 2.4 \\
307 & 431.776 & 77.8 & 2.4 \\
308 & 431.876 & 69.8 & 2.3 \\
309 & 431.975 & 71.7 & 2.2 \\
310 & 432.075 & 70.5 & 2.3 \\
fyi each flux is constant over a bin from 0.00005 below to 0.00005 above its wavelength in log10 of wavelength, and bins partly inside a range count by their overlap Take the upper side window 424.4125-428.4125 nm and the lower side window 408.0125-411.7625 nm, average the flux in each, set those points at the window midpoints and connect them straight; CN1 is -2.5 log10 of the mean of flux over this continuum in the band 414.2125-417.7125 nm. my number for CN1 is 0.09 mag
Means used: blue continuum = 52.5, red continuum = 47.3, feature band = 46.5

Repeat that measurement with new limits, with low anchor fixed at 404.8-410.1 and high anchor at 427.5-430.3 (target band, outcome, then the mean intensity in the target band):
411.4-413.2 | -0.140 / 52.8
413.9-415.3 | 0.047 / 44.4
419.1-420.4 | 0.041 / 44.7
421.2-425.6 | 0.046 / 44.4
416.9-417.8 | 0.021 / 45.5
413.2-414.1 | -0.054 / 48.7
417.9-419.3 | -0.082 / 50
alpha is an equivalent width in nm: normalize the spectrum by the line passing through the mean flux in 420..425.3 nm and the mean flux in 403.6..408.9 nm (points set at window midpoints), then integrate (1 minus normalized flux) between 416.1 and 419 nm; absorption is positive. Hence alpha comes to -0.21 nm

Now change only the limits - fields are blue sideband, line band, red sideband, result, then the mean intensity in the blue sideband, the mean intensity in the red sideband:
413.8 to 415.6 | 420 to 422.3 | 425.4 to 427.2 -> -0.245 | 45.4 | 47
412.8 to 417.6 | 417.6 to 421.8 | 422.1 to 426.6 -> -0.354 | 47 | 44.3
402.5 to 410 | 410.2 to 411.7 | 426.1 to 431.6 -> -0.218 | 44.2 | 45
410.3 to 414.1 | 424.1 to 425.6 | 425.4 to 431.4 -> -0.105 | 51.2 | 44.1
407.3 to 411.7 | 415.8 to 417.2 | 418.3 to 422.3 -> -0.044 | 51.4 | 49.8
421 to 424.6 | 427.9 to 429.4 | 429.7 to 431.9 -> -0.098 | 45.6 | 45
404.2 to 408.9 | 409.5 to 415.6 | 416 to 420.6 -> -0.342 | 42.9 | 48.2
